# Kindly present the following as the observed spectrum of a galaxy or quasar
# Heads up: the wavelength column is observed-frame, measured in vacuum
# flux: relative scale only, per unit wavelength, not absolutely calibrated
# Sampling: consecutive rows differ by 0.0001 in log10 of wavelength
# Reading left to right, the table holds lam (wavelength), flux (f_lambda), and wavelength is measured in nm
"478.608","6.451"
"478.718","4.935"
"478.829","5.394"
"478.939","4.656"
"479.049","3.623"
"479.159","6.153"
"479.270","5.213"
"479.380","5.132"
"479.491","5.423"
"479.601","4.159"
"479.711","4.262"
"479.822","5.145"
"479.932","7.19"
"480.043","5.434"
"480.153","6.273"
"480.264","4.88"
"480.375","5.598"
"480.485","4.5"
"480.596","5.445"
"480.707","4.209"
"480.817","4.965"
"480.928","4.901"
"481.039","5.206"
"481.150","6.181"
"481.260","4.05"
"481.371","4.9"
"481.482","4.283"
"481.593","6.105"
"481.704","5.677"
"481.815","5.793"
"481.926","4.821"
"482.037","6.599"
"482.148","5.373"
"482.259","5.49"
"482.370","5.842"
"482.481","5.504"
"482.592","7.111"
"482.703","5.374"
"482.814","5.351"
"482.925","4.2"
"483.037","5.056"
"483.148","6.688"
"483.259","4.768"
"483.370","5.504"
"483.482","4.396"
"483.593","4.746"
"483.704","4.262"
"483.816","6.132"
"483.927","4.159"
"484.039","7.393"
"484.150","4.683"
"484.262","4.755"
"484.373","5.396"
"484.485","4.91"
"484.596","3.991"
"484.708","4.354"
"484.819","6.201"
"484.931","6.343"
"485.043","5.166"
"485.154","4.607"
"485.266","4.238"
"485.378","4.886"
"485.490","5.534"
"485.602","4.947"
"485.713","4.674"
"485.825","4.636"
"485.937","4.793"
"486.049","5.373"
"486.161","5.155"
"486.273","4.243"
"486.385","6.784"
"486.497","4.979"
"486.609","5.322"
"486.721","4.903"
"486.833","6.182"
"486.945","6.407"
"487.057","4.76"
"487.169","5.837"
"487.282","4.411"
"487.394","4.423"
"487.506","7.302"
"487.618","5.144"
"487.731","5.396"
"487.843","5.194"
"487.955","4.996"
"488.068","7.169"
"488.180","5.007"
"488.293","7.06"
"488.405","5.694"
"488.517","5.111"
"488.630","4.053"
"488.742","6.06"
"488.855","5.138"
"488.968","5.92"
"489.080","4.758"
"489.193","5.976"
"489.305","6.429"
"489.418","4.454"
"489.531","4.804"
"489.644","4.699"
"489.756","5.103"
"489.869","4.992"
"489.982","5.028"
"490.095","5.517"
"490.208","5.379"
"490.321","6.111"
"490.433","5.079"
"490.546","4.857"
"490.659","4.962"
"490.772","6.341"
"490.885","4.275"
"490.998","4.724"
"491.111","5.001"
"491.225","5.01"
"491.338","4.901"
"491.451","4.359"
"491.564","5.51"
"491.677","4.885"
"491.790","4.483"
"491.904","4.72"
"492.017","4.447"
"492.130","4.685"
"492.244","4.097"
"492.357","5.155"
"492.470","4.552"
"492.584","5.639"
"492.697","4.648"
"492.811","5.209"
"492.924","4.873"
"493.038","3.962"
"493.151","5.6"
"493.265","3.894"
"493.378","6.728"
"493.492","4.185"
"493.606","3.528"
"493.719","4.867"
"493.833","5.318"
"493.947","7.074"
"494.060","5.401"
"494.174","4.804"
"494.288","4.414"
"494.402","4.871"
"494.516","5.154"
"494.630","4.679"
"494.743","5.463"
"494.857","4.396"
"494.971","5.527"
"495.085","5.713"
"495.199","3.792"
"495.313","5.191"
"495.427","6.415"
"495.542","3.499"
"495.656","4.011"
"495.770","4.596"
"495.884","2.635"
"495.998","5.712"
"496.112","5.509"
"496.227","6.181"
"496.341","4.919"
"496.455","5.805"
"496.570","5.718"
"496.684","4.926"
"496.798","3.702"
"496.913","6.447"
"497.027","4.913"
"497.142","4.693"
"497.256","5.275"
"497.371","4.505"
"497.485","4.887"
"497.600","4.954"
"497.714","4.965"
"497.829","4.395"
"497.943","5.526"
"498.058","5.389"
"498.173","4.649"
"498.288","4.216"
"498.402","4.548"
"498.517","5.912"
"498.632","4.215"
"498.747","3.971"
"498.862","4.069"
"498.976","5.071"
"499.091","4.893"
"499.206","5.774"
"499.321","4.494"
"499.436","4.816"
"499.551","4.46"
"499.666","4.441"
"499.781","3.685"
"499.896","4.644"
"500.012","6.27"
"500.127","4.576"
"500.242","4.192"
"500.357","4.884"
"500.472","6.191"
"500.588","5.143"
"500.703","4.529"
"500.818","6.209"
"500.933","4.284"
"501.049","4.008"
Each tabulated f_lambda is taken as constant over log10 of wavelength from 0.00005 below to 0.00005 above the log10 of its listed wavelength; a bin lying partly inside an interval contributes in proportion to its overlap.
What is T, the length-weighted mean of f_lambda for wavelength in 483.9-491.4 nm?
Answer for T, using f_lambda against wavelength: 5.26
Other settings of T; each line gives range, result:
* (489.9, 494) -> 4.99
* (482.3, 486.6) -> 5.19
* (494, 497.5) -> 4.96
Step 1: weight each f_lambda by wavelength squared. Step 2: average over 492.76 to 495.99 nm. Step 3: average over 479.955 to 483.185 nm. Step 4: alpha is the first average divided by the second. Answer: 1.0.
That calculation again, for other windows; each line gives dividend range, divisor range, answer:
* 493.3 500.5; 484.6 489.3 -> 0.96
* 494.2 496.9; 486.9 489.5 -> 0.92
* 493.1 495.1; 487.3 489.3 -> 0.94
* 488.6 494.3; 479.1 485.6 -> 1.00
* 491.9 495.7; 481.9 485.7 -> 0.97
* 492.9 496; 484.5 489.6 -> 0.94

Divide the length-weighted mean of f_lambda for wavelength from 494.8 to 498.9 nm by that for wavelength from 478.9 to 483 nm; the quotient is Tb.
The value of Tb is 0.9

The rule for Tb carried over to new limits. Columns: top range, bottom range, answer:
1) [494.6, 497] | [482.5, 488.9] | 0.94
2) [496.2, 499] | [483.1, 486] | 0.97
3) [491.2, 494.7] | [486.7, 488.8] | 0.88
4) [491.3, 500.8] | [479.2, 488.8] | 0.93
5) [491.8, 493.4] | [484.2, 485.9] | 0.97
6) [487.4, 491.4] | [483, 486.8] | 1.04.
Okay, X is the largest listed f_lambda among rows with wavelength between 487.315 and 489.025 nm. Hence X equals 7.302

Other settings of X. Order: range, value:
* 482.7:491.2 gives 7.393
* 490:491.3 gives 6.341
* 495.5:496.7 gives 6.181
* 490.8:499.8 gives 7.074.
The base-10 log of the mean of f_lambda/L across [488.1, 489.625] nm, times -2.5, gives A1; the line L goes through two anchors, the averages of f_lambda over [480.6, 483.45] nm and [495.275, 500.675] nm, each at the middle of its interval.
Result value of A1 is -0.057 mag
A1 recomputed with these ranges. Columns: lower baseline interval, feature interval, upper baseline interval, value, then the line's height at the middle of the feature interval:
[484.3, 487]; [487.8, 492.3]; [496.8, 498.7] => -0.02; 5.08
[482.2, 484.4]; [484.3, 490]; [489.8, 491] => 0.00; 5.28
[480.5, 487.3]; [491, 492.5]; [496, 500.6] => 0.07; 5.08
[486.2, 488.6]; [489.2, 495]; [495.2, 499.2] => 0.05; 5.22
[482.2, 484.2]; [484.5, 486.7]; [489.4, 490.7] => 0.05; 5.28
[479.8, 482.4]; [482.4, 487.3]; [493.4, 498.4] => 0.01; 5.26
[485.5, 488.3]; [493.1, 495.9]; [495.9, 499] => 0.04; 5.08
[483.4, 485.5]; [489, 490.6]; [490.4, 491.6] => -0.05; 5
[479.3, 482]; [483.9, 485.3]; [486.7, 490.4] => 0.04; 5.32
